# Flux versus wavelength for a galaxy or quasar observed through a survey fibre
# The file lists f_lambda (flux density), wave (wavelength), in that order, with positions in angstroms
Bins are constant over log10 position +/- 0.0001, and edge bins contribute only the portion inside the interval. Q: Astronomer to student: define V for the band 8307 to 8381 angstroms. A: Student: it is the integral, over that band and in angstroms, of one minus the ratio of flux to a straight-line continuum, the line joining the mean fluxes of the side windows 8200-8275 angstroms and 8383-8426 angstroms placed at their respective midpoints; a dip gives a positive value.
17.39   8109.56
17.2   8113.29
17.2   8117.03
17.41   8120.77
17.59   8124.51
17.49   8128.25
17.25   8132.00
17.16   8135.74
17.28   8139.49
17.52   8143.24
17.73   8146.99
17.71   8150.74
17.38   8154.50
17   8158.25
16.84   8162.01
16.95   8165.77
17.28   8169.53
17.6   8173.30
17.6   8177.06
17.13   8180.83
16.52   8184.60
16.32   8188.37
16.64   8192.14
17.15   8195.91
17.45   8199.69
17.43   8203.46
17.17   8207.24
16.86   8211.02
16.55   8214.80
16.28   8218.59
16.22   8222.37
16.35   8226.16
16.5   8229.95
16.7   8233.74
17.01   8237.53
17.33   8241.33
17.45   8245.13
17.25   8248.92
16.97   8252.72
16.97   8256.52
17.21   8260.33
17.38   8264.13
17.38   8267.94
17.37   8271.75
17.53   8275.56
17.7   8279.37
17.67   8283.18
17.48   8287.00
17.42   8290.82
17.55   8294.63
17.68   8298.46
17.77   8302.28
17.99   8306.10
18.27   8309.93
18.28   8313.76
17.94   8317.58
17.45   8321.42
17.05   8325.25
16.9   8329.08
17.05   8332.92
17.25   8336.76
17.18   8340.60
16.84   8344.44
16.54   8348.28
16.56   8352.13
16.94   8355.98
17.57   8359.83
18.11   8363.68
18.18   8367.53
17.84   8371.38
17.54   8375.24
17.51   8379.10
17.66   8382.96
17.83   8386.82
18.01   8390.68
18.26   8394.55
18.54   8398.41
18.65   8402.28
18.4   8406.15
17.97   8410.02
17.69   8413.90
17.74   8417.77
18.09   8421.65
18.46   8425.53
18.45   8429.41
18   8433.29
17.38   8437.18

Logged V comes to 1.2 angstroms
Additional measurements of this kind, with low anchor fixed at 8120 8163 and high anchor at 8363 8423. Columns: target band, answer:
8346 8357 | 0.8 angstroms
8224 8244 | 0.9 angstroms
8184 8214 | 1.0 angstroms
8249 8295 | 0.8 angstroms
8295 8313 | -0.1 angstroms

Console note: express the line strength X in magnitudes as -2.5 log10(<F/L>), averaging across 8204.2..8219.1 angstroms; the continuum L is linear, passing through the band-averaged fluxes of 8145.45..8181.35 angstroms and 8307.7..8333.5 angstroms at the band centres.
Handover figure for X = 0.04 mag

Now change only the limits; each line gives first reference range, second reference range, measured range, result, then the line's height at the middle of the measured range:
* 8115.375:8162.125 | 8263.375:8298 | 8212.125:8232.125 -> 0.07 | 17.5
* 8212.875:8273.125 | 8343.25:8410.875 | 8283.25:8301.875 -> -0.02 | 17.2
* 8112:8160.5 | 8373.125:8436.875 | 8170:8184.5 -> 0.01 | 17.5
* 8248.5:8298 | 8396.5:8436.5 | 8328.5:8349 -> 0.05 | 17.7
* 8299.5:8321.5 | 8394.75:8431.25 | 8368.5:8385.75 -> 0.03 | 18.1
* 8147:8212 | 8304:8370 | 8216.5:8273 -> 0.02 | 17.3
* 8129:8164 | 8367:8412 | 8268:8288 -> 0.01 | 17.7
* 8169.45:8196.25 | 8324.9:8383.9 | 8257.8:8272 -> -0.01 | 17.1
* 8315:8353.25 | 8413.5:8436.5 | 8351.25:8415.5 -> -0.01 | 17.6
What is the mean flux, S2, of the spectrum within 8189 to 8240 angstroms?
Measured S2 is 16.8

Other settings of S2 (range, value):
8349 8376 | 17.5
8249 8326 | 17.6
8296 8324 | 17.9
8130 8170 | 17.3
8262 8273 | 17.4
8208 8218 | 16.7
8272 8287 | 17.6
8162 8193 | 17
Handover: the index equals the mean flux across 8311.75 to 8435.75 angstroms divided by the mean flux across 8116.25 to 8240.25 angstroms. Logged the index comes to 1.0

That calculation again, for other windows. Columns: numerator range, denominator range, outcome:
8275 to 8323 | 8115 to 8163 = 1.02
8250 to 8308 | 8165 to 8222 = 1.03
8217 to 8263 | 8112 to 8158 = 0.97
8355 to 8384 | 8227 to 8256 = 1.04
